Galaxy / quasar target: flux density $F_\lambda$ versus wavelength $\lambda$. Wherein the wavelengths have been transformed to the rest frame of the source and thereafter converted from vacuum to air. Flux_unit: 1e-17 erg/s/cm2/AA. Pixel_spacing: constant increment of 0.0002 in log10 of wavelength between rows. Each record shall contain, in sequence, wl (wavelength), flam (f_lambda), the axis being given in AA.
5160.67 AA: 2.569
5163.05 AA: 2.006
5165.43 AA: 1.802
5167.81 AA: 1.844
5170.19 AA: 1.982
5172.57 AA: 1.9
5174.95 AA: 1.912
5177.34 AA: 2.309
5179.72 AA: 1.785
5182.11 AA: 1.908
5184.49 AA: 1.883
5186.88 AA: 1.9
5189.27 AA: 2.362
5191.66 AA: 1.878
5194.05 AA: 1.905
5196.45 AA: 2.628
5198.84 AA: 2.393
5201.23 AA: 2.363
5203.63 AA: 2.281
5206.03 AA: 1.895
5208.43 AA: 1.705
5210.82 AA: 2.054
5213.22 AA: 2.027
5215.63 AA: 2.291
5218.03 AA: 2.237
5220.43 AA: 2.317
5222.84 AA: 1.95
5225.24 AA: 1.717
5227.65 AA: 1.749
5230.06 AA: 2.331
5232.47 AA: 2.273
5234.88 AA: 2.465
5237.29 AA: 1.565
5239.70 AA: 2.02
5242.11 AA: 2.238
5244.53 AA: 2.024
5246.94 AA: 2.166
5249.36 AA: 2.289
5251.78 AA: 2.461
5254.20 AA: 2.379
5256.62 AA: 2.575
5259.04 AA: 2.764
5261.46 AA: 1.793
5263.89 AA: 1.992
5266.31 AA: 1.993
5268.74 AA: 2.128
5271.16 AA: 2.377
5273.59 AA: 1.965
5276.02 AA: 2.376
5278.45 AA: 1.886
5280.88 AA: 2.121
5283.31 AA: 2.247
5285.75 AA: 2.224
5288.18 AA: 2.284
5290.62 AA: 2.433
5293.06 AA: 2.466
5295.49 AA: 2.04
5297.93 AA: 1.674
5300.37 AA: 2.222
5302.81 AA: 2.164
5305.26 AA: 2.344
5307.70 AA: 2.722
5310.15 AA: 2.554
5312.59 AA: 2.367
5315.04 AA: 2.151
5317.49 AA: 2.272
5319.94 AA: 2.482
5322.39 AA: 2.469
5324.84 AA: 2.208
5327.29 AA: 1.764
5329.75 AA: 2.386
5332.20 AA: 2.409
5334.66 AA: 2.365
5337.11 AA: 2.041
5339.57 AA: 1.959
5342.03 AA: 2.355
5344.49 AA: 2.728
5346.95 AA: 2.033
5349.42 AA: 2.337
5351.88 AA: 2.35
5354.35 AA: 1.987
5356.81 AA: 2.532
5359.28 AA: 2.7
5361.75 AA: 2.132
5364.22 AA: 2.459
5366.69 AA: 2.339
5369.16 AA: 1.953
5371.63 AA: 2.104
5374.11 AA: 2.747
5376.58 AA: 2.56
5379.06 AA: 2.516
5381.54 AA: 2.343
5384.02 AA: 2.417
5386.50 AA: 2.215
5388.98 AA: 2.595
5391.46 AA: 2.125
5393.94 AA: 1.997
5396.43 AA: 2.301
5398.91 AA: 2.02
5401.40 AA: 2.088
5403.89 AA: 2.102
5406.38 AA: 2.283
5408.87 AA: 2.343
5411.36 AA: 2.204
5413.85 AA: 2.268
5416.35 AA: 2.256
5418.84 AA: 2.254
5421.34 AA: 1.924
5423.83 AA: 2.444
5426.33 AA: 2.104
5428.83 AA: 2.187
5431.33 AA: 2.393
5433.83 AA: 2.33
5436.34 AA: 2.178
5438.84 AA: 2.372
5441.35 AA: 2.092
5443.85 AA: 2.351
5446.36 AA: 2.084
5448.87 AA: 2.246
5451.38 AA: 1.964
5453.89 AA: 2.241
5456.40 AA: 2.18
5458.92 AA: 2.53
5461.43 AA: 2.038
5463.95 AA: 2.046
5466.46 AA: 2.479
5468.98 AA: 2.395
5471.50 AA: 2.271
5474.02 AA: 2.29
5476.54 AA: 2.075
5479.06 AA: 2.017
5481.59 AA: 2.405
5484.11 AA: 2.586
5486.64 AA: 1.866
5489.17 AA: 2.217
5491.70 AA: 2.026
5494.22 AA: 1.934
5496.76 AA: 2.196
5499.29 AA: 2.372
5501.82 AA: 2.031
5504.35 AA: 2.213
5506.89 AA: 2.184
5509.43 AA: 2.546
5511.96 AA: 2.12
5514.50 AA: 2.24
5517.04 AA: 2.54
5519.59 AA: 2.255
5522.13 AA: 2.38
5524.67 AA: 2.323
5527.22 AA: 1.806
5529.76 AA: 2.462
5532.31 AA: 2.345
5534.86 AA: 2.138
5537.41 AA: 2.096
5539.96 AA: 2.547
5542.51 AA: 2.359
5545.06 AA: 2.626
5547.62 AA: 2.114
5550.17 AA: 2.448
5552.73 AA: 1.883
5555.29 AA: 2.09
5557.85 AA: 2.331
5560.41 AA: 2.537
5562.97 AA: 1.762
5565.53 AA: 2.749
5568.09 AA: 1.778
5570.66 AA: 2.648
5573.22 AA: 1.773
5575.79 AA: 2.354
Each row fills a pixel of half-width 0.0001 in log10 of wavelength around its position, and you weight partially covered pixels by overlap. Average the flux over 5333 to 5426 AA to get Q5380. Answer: 2.28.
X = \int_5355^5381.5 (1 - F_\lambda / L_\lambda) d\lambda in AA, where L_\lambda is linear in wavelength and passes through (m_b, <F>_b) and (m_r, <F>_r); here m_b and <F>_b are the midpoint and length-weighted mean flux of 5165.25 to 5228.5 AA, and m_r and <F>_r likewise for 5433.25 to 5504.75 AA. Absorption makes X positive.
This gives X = -3.0 AA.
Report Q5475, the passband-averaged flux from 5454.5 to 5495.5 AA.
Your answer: 2.21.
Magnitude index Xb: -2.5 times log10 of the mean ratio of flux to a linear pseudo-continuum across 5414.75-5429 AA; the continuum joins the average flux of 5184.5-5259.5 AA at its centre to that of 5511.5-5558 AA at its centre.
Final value 0.02 mag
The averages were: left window 2.16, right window 2.27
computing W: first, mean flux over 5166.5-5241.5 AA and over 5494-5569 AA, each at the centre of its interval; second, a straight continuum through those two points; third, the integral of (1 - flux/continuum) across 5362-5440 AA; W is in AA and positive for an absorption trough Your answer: -3.35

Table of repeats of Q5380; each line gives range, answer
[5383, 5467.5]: 2.22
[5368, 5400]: 2.3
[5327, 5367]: 2.3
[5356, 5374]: 2.34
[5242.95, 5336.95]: 2.25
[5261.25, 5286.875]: 2.11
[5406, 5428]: 2.23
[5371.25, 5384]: 2.47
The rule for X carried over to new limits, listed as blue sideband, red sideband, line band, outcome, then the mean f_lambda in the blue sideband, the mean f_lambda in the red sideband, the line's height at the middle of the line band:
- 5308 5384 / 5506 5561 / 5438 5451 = 0.6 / 2.33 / 2.29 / 2.31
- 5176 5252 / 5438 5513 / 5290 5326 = -2.7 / 2.1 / 2.21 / 2.14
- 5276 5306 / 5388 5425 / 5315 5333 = -0.7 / 2.18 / 2.21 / 2.19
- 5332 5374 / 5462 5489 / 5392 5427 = 1.2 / 2.29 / 2.24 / 2.27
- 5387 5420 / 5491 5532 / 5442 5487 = -0.1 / 2.22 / 2.23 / 2.23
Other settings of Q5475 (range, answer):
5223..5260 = 2.19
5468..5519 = 2.23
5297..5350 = 2.28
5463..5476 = 2.29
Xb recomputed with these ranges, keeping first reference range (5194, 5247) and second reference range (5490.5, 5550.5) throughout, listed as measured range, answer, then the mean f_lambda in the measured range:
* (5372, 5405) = -0.05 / 2.3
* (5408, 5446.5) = -0.01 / 2.24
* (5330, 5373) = -0.05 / 2.29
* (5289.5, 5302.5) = -0.01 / 2.17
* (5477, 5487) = 0.00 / 2.24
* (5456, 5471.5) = -0.02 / 2.28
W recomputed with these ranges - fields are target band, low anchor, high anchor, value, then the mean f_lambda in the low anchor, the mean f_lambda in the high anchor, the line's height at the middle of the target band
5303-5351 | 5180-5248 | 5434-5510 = -3.8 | 2.09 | 2.21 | 2.14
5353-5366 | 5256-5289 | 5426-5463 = -0.9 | 2.19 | 2.22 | 2.2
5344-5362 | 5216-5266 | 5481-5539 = -1.3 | 2.16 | 2.23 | 2.19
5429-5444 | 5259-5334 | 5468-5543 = -0.3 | 2.23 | 2.24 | 2.24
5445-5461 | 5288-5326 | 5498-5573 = 0.6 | 2.3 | 2.27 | 2.28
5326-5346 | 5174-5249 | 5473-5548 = -0.9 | 2.08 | 2.25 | 2.15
